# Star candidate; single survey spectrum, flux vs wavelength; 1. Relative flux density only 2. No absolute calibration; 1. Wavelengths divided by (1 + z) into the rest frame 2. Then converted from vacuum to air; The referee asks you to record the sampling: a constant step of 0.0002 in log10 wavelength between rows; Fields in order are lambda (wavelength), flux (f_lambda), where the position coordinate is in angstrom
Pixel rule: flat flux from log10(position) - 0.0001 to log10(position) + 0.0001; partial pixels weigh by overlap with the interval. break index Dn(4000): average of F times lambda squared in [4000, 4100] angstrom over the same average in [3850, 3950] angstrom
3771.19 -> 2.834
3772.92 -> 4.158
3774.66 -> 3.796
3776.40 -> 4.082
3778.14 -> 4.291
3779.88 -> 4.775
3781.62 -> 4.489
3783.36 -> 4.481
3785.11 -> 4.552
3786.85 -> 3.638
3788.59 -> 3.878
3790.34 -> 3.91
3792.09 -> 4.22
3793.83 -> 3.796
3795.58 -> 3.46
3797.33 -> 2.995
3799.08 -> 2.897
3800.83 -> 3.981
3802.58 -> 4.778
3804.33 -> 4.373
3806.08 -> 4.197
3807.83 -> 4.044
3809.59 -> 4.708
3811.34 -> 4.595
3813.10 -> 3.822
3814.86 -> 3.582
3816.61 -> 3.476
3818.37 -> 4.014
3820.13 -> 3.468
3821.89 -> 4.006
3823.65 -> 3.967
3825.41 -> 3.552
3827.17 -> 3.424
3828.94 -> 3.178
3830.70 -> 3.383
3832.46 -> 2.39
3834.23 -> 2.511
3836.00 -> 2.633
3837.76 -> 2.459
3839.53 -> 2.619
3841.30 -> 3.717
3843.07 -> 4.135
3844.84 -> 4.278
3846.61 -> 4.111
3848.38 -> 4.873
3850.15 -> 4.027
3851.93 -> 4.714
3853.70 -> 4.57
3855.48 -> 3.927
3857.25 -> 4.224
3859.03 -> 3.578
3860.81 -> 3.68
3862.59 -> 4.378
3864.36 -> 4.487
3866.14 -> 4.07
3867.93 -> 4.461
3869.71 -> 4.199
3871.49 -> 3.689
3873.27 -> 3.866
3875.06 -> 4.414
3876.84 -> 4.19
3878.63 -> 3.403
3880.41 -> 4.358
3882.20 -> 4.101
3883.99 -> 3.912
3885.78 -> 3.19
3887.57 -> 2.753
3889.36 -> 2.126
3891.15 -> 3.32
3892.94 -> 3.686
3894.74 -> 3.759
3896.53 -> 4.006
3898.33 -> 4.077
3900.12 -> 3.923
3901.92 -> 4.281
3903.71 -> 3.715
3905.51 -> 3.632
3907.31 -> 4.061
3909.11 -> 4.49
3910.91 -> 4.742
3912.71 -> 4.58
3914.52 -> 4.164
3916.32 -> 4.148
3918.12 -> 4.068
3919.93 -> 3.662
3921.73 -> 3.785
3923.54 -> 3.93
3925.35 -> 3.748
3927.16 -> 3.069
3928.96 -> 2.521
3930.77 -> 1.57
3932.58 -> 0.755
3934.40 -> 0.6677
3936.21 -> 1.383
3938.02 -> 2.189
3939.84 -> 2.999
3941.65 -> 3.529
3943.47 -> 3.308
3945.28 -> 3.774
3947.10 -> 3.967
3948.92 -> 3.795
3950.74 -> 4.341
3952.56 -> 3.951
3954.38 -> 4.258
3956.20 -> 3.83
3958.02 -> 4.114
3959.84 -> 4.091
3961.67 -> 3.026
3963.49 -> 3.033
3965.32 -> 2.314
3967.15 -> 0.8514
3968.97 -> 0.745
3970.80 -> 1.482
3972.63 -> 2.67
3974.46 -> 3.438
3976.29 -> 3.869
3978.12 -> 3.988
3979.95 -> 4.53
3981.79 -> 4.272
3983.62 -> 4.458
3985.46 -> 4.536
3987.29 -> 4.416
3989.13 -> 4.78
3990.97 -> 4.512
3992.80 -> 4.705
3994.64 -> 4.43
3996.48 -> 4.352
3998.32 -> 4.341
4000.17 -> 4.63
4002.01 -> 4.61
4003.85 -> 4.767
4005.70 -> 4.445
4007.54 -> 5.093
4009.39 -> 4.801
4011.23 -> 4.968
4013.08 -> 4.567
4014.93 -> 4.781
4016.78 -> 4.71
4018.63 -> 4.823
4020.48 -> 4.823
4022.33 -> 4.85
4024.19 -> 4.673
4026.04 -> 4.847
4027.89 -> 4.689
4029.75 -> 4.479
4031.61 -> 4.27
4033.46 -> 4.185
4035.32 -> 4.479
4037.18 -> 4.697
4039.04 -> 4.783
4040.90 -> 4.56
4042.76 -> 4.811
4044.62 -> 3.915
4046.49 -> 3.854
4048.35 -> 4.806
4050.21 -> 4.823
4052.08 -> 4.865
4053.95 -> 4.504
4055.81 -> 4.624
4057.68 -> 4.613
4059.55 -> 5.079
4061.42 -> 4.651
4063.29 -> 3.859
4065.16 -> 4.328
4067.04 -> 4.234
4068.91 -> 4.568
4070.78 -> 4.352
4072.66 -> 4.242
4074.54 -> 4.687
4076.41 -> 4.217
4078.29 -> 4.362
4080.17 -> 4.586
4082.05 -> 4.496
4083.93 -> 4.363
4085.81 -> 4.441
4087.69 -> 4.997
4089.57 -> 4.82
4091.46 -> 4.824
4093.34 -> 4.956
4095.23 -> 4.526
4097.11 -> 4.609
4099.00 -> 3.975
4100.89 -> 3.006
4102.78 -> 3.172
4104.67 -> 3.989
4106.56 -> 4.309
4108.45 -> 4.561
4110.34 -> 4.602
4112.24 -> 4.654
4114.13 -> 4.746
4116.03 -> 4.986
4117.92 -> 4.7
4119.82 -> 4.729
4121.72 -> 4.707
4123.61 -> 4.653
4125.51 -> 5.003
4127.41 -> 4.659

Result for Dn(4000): 1.4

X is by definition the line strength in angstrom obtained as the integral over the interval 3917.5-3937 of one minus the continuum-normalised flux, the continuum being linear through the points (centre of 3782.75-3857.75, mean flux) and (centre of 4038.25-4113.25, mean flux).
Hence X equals 6.84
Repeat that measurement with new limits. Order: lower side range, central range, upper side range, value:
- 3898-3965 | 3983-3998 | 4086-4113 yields -2.9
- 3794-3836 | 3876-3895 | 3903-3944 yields -0.7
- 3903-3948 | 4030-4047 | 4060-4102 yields -1.3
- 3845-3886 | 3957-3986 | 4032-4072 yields 7.6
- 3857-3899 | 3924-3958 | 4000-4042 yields 9.6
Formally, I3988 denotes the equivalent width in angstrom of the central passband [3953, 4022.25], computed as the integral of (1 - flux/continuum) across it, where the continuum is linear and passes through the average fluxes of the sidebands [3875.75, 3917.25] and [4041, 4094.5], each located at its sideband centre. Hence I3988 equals 3.49 angstrom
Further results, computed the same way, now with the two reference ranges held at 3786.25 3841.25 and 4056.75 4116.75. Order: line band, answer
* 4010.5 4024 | -1.8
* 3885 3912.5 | 0.9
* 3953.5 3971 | 5.3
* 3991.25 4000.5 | -0.7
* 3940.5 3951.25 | 0.7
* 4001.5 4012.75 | -1.6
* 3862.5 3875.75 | -1.4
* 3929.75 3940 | 6.4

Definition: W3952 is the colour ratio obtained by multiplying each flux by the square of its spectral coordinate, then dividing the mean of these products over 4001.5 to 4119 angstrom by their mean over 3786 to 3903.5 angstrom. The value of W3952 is 1.33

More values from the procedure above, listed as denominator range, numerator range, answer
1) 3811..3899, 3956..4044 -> 1.20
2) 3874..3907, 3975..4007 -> 1.26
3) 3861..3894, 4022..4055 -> 1.30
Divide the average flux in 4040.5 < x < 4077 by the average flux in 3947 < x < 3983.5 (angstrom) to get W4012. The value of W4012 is 1.34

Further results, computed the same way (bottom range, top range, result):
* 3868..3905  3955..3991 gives 0.91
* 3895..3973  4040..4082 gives 1.36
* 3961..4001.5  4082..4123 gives 1.23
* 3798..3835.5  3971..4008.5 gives 1.15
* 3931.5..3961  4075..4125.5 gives 1.41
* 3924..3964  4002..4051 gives 1.50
